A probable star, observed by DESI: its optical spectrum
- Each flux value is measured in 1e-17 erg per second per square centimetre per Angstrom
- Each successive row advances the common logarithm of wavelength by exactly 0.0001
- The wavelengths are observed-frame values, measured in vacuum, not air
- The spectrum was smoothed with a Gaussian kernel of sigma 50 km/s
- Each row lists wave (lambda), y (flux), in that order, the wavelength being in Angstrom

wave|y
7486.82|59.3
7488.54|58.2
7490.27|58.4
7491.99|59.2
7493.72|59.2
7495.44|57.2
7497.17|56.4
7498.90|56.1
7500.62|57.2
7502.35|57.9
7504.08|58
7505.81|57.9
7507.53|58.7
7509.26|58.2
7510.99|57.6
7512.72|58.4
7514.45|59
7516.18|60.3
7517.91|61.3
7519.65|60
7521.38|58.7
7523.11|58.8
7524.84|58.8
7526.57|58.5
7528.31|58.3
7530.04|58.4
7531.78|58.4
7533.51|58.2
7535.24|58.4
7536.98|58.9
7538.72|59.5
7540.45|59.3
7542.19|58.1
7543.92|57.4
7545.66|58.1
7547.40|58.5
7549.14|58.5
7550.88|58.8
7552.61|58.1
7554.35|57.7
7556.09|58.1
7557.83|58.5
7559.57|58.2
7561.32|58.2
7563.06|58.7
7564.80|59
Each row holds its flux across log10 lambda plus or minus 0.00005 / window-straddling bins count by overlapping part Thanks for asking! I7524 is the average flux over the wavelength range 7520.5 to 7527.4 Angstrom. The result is 58.8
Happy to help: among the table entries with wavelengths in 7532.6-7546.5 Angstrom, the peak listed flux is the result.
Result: 59.5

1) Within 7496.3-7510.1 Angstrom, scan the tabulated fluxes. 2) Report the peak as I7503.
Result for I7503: 58.7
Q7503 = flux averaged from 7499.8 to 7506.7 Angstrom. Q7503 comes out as 57.8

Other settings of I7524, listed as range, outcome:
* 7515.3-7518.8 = 60.7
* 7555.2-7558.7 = 58.3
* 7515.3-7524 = 59.8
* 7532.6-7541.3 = 58.9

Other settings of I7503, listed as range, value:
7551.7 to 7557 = 58.1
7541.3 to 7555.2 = 58.8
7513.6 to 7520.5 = 61.3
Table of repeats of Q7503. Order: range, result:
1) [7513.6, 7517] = 59.7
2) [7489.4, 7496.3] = 58.5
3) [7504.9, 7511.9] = 58.1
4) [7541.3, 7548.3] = 58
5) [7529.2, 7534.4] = 58.4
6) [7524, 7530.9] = 58.5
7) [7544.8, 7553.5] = 58.4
